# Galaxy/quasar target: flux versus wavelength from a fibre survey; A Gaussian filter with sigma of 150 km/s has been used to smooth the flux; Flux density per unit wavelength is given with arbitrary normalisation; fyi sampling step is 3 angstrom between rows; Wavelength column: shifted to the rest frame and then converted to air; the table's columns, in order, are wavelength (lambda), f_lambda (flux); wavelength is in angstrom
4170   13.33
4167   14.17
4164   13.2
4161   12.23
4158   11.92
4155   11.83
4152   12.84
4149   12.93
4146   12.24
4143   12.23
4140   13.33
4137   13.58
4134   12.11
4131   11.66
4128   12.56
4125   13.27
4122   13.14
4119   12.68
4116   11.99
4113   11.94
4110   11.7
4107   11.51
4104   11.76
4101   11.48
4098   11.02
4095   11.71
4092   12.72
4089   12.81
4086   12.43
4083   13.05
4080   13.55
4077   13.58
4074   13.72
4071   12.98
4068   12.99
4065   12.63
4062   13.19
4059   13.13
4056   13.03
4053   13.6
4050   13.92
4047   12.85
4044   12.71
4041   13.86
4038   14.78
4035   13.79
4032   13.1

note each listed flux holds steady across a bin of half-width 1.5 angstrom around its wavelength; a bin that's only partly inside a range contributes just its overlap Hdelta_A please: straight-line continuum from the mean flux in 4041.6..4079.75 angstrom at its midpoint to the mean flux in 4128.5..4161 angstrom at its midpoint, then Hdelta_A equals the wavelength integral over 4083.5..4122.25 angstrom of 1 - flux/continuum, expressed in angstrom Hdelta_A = 2.4 angstrom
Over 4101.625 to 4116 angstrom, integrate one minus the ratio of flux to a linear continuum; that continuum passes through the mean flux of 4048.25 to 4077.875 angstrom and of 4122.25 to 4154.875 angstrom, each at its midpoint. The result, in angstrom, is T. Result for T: 1.3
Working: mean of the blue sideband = 13.3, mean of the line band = 11.7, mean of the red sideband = 12.7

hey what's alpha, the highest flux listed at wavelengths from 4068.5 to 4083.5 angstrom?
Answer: 13.72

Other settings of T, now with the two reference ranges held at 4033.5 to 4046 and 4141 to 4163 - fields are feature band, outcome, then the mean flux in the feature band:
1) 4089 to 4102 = 1.2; 11.9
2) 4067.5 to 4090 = 0.2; 13.2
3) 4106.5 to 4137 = 0.9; 12.3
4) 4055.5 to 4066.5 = 0.4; 13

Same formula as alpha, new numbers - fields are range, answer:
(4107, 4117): 11.99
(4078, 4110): 13.55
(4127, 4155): 13.58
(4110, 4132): 13.27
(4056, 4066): 13.19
